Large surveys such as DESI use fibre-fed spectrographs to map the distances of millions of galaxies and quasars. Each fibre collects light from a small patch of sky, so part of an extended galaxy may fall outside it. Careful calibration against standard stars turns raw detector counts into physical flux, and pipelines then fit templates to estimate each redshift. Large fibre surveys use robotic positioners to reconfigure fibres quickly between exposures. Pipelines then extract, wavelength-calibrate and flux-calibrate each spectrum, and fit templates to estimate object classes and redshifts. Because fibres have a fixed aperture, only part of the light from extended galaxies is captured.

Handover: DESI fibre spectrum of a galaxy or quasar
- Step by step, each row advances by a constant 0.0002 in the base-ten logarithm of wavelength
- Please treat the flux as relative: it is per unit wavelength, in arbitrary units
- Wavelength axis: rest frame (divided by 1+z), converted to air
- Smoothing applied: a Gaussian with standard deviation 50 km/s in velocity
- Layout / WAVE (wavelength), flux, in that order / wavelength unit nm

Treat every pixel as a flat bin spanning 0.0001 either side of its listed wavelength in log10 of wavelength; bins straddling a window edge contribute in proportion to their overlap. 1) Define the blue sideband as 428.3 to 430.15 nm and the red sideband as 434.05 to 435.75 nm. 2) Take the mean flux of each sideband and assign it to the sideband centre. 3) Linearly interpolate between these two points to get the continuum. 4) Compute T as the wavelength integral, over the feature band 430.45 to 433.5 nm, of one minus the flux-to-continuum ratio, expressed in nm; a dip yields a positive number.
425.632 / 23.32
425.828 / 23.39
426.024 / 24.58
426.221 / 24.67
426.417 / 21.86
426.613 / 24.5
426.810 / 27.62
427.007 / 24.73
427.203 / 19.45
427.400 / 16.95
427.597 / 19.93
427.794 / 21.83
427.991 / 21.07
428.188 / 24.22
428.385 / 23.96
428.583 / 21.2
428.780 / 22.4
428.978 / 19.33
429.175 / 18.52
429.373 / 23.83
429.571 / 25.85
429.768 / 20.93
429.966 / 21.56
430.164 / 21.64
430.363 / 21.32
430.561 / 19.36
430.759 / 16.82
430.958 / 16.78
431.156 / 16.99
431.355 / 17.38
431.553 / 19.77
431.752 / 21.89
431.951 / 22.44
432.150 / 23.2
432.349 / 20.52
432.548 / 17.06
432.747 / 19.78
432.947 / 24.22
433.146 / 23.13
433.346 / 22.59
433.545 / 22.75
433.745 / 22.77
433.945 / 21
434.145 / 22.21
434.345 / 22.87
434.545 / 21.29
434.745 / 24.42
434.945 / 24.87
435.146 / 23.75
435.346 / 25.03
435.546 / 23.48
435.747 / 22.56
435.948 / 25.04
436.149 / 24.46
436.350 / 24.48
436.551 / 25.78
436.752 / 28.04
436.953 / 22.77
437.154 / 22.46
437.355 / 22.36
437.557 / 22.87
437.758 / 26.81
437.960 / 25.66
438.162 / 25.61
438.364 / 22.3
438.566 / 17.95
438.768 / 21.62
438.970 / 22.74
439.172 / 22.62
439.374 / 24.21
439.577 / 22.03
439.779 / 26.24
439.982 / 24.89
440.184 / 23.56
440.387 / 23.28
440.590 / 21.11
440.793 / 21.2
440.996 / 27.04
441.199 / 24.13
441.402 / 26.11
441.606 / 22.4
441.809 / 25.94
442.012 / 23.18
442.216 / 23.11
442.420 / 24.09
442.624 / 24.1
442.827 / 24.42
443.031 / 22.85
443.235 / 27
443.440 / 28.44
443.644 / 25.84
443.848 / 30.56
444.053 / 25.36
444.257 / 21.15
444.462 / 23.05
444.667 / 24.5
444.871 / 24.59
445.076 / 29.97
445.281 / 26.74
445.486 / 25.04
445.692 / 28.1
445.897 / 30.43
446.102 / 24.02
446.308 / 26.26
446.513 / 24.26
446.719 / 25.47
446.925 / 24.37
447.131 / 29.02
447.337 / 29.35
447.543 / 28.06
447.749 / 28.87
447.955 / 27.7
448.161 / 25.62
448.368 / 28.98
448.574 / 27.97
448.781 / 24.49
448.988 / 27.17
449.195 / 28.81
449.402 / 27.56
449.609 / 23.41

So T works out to 0.34 nm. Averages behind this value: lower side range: 21.9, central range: 20.2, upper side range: 23.4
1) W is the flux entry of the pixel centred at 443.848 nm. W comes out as 30.56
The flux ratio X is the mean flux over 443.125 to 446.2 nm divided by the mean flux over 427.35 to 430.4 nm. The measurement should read 1.22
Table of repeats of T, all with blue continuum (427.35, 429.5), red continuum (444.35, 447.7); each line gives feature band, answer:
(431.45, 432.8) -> 0.105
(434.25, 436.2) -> -0.036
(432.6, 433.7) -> 0.022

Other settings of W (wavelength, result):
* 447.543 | 28.06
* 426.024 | 24.58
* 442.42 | 24.09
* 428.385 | 23.96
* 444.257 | 21.15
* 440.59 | 21.11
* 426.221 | 24.67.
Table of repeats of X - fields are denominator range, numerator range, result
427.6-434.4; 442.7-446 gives 1.23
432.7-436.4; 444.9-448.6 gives 1.17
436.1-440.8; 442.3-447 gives 1.09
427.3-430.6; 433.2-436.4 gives 1.09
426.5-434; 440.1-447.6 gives 1.19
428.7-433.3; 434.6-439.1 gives 1.15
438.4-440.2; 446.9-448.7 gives 1.22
